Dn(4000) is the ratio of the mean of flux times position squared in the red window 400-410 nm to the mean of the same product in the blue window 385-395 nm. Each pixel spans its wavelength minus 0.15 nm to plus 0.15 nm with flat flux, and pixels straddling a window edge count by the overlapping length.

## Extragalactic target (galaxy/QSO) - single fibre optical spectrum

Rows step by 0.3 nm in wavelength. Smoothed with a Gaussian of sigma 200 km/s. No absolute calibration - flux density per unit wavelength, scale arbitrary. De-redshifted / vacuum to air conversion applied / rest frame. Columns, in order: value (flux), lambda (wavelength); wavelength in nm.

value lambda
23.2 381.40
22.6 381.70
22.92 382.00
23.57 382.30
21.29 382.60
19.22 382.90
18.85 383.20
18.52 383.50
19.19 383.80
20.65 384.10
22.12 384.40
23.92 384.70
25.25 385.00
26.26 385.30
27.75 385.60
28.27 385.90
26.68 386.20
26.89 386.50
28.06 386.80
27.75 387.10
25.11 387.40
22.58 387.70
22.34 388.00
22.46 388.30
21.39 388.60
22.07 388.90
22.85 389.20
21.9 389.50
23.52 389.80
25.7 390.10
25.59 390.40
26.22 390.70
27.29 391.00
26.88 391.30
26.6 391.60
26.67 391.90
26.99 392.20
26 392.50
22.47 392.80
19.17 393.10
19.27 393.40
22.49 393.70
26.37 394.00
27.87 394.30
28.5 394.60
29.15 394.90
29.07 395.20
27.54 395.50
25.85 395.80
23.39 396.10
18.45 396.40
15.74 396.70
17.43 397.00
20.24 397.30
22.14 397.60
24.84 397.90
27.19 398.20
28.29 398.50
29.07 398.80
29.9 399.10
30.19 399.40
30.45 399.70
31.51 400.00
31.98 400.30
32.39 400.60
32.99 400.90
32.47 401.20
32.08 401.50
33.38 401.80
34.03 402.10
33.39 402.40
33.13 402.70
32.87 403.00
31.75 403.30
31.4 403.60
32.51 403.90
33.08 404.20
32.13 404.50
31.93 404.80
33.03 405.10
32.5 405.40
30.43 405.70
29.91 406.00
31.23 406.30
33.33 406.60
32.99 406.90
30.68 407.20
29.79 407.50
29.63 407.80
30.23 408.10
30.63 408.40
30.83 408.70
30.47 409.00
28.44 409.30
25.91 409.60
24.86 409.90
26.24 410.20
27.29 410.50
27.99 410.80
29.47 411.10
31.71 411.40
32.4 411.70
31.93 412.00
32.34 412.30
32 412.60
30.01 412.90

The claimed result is 1.35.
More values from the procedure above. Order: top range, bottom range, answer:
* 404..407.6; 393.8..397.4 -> 1.39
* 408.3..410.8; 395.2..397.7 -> 1.37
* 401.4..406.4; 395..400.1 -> 1.31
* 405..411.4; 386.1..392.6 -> 1.31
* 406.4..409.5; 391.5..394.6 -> 1.34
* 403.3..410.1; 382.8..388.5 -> 1.43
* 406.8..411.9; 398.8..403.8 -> 0.95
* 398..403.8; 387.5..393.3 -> 1.38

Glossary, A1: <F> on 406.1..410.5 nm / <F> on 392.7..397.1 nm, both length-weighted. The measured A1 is 1.25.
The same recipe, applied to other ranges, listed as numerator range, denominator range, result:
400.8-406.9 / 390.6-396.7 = 1.29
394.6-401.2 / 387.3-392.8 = 1.09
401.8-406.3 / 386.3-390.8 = 1.33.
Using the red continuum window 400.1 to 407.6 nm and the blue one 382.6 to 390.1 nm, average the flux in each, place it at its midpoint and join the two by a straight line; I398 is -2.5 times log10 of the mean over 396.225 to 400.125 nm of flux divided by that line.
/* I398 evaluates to 0.18 mag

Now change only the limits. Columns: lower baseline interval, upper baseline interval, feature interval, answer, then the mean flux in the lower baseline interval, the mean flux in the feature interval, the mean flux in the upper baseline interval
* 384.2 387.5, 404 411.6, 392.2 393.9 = 0.22 mag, 26.1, 22.5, 30.2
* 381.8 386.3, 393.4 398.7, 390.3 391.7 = -0.12 mag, 22.9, 26.5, 24.3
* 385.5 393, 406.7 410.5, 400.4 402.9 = -0.19 mag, 25.1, 33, 29.2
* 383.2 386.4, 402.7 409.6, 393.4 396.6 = 0.08 mag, 23.7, 25.4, 31.3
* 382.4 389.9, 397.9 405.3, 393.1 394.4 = 0.18 mag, 23.4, 23.3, 31.6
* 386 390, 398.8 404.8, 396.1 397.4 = 0.50 mag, 24.2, 18.5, 32.1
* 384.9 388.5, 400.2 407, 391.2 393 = 0.09 mag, 25.7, 25.7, 32.4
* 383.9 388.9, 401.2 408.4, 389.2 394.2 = 0.09 mag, 24.7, 24.6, 32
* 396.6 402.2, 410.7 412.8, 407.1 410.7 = 0.07 mag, 28.3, 28.7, 31.2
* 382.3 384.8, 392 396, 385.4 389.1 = -0.13 mag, 20.6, 25.1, 25.4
